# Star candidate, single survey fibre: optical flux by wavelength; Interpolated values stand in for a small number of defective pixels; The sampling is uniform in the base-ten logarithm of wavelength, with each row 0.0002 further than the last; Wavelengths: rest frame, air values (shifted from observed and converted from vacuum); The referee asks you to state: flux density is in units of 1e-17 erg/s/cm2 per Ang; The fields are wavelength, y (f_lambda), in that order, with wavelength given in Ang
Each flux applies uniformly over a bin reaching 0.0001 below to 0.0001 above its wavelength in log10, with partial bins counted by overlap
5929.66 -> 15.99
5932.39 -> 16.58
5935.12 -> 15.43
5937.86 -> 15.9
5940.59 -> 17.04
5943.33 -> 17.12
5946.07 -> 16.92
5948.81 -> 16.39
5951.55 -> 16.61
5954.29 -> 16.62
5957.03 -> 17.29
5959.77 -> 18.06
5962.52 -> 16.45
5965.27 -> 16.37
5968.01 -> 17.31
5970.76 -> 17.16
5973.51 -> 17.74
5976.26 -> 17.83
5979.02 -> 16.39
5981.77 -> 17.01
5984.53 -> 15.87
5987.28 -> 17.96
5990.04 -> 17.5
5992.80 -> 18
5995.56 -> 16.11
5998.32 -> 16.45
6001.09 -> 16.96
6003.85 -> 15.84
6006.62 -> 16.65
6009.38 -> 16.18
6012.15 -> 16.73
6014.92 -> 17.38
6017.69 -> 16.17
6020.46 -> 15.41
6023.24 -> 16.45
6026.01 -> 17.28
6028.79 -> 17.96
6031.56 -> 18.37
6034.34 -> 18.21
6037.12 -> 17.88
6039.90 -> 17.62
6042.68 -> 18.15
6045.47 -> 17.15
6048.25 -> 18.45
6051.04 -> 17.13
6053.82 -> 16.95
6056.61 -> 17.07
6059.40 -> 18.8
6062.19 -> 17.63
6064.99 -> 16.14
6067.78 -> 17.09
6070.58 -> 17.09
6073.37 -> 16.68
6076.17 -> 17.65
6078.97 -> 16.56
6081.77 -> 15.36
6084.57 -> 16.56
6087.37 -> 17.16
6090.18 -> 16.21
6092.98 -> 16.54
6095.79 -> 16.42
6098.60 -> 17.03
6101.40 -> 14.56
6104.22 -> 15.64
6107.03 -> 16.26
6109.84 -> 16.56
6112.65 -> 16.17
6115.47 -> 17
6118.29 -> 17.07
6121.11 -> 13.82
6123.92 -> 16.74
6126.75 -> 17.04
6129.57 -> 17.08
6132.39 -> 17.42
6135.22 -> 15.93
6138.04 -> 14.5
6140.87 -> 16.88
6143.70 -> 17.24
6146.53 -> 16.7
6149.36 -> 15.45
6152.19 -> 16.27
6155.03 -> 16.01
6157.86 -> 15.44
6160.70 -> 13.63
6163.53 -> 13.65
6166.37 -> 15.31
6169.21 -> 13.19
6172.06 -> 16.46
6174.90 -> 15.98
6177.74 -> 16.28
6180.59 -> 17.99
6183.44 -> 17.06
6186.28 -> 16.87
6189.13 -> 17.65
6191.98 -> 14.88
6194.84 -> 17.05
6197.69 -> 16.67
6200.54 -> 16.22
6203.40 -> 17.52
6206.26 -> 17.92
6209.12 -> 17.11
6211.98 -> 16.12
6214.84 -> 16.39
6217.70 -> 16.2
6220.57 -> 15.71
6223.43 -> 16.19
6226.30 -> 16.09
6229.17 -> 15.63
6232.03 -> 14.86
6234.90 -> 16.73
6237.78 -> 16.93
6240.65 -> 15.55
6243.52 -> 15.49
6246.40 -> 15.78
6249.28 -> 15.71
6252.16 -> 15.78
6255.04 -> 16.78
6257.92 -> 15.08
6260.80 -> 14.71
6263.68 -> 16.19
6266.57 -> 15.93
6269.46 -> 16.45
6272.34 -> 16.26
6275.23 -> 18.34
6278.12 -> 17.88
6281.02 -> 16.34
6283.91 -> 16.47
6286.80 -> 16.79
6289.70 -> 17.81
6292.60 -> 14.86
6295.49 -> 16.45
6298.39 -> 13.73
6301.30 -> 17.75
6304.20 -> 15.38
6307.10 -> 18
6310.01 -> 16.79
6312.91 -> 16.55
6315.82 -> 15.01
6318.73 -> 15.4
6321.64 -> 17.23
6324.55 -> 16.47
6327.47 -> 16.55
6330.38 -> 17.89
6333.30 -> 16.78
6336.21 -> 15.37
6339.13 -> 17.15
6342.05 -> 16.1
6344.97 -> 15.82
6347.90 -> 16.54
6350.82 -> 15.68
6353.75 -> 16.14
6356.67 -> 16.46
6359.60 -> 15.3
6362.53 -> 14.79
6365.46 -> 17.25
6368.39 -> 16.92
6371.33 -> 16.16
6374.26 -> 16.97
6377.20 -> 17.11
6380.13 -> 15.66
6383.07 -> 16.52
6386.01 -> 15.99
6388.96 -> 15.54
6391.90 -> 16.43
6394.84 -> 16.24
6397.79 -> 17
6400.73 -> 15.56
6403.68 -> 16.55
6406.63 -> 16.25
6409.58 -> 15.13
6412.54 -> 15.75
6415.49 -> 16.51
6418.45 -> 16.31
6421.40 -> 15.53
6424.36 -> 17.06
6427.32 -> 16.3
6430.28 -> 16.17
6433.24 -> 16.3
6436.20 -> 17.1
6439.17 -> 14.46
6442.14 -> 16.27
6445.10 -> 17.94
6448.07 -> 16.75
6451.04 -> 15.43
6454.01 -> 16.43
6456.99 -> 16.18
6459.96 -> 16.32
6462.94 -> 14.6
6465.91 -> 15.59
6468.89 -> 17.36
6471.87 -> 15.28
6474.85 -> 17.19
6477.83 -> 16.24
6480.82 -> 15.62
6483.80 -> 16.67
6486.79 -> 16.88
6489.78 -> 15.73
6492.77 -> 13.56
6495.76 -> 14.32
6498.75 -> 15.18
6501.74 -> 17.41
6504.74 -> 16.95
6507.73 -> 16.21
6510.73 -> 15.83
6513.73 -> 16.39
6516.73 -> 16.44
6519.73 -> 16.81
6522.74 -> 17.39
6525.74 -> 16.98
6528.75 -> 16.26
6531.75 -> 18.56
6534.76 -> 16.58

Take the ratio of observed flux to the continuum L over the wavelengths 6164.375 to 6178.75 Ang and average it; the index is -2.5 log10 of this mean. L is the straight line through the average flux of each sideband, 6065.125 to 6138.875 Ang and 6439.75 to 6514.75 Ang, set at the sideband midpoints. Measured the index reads 0.07 mag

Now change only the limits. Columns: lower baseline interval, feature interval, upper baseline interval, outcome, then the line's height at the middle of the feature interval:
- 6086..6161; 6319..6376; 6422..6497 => -0.018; 16.1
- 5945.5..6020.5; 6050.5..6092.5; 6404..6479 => -0.013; 16.7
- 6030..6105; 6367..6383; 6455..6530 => -0.011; 16.4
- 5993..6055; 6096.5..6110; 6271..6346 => 0.062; 16.9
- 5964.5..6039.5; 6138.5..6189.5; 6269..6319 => 0.052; 16.7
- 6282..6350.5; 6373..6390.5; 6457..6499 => -0.010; 16.1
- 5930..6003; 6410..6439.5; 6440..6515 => -0.001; 16.2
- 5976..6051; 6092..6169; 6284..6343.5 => 0.057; 16.8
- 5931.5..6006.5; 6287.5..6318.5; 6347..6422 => 0.006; 16.3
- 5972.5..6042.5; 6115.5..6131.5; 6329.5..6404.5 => 0.024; 16.8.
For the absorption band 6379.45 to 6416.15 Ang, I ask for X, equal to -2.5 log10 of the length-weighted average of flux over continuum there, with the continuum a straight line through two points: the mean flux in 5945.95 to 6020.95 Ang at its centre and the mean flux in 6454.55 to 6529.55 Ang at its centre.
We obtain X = 0.01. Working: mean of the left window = 16.9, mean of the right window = 16.1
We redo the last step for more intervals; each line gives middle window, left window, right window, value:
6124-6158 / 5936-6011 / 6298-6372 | 0.015 mag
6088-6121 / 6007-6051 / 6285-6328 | 0.051 mag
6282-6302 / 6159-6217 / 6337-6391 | 0.000 mag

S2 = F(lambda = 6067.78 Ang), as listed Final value 17.09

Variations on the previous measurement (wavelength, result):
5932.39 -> 16.58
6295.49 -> 16.45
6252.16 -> 15.78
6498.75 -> 15.18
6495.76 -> 14.32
